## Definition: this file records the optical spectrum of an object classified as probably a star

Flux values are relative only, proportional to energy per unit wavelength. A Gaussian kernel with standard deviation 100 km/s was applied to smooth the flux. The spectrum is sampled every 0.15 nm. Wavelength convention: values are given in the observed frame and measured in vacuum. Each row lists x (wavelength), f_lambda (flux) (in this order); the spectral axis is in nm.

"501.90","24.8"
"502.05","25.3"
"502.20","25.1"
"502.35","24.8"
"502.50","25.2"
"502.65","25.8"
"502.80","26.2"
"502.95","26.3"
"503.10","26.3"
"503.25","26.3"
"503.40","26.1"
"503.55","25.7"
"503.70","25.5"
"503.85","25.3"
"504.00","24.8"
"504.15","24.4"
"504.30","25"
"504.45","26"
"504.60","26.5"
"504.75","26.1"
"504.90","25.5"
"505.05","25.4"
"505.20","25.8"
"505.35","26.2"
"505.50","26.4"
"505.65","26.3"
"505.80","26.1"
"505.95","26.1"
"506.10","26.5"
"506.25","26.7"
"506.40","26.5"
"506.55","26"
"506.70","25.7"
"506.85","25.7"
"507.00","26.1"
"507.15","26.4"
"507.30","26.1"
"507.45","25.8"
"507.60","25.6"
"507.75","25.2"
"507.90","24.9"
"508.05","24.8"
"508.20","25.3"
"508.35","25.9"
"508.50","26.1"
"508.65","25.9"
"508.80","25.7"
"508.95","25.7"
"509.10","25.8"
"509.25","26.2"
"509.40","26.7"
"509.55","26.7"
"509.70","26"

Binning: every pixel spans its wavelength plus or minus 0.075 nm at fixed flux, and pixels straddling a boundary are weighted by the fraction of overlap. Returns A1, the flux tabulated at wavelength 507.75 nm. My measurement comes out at 25.2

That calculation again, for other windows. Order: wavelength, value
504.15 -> 24.4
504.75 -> 26.1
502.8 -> 26.2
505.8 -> 26.1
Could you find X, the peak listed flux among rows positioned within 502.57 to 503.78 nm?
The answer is 26.3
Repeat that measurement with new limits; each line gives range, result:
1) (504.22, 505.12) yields 26.5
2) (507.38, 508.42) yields 25.9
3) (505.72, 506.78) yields 26.7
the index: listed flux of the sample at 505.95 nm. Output 26.1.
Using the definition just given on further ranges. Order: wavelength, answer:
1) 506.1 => 26.5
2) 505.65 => 26.3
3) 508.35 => 25.9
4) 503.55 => 25.7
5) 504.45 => 26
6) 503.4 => 26.1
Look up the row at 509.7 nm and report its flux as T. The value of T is 26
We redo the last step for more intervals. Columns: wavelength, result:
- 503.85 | 25.3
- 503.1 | 26.3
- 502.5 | 25.2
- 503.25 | 26.3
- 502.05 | 25.3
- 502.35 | 24.8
